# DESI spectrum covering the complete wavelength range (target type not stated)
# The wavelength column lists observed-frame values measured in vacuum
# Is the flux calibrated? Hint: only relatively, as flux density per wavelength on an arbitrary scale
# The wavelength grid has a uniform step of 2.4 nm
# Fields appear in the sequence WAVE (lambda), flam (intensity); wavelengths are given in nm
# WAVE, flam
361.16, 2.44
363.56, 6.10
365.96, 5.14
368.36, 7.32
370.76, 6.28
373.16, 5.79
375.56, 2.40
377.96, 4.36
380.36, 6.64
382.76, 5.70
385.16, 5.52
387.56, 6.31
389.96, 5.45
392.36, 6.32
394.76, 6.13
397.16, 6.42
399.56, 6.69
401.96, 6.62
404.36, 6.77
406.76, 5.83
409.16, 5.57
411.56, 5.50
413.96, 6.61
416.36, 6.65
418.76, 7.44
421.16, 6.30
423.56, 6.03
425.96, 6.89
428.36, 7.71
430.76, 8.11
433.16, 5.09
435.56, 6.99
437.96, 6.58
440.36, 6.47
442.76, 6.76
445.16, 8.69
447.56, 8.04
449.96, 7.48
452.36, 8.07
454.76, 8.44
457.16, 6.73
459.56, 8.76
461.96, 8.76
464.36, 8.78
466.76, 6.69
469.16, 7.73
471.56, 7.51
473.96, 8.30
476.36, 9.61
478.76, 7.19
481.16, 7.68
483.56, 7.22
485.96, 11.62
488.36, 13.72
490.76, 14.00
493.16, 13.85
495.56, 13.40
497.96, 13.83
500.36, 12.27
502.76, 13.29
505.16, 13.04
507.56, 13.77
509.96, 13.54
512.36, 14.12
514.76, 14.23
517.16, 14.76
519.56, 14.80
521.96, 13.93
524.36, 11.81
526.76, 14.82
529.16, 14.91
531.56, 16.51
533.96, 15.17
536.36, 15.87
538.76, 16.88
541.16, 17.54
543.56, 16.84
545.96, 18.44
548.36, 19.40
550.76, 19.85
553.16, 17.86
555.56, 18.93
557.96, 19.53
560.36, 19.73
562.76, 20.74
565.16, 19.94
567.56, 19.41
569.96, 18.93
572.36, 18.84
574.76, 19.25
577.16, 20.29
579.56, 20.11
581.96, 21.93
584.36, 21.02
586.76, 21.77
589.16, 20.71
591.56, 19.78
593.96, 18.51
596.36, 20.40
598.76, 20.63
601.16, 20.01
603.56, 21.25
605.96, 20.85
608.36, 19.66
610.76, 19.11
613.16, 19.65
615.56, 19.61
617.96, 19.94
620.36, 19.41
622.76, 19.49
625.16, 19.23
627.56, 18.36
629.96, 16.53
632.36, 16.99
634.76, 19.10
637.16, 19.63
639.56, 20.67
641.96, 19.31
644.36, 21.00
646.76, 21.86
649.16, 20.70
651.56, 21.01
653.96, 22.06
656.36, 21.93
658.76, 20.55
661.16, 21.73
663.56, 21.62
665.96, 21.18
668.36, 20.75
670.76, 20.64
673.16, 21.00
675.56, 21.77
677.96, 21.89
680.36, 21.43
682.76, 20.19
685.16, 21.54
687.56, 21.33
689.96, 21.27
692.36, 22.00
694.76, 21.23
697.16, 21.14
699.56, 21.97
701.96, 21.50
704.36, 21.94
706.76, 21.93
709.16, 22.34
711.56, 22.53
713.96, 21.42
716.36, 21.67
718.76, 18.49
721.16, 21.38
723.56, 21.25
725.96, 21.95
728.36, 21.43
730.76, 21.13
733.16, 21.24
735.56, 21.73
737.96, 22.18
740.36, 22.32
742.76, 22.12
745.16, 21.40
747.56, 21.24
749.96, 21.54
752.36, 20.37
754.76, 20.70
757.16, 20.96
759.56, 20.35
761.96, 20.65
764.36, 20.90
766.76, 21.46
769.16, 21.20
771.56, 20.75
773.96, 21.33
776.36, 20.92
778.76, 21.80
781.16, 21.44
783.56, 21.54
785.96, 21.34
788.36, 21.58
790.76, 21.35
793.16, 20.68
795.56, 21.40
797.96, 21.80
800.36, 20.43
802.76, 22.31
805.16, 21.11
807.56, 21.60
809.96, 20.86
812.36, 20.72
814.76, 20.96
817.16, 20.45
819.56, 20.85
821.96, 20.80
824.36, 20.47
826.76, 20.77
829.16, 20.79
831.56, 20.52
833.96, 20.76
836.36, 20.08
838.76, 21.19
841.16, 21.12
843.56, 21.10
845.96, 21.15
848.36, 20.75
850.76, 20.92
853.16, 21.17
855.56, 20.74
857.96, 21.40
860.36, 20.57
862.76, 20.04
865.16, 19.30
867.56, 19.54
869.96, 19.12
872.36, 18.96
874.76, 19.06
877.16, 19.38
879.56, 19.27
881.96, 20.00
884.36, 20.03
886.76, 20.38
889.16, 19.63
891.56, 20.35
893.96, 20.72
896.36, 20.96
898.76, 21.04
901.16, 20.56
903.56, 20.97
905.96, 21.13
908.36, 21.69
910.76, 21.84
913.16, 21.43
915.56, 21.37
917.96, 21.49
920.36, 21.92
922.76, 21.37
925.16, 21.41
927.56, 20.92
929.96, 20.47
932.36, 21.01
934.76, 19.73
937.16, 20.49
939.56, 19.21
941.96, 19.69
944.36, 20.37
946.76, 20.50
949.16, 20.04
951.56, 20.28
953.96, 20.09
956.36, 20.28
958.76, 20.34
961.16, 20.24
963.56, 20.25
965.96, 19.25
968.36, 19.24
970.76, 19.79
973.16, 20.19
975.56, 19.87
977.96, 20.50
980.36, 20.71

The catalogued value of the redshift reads 0.219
